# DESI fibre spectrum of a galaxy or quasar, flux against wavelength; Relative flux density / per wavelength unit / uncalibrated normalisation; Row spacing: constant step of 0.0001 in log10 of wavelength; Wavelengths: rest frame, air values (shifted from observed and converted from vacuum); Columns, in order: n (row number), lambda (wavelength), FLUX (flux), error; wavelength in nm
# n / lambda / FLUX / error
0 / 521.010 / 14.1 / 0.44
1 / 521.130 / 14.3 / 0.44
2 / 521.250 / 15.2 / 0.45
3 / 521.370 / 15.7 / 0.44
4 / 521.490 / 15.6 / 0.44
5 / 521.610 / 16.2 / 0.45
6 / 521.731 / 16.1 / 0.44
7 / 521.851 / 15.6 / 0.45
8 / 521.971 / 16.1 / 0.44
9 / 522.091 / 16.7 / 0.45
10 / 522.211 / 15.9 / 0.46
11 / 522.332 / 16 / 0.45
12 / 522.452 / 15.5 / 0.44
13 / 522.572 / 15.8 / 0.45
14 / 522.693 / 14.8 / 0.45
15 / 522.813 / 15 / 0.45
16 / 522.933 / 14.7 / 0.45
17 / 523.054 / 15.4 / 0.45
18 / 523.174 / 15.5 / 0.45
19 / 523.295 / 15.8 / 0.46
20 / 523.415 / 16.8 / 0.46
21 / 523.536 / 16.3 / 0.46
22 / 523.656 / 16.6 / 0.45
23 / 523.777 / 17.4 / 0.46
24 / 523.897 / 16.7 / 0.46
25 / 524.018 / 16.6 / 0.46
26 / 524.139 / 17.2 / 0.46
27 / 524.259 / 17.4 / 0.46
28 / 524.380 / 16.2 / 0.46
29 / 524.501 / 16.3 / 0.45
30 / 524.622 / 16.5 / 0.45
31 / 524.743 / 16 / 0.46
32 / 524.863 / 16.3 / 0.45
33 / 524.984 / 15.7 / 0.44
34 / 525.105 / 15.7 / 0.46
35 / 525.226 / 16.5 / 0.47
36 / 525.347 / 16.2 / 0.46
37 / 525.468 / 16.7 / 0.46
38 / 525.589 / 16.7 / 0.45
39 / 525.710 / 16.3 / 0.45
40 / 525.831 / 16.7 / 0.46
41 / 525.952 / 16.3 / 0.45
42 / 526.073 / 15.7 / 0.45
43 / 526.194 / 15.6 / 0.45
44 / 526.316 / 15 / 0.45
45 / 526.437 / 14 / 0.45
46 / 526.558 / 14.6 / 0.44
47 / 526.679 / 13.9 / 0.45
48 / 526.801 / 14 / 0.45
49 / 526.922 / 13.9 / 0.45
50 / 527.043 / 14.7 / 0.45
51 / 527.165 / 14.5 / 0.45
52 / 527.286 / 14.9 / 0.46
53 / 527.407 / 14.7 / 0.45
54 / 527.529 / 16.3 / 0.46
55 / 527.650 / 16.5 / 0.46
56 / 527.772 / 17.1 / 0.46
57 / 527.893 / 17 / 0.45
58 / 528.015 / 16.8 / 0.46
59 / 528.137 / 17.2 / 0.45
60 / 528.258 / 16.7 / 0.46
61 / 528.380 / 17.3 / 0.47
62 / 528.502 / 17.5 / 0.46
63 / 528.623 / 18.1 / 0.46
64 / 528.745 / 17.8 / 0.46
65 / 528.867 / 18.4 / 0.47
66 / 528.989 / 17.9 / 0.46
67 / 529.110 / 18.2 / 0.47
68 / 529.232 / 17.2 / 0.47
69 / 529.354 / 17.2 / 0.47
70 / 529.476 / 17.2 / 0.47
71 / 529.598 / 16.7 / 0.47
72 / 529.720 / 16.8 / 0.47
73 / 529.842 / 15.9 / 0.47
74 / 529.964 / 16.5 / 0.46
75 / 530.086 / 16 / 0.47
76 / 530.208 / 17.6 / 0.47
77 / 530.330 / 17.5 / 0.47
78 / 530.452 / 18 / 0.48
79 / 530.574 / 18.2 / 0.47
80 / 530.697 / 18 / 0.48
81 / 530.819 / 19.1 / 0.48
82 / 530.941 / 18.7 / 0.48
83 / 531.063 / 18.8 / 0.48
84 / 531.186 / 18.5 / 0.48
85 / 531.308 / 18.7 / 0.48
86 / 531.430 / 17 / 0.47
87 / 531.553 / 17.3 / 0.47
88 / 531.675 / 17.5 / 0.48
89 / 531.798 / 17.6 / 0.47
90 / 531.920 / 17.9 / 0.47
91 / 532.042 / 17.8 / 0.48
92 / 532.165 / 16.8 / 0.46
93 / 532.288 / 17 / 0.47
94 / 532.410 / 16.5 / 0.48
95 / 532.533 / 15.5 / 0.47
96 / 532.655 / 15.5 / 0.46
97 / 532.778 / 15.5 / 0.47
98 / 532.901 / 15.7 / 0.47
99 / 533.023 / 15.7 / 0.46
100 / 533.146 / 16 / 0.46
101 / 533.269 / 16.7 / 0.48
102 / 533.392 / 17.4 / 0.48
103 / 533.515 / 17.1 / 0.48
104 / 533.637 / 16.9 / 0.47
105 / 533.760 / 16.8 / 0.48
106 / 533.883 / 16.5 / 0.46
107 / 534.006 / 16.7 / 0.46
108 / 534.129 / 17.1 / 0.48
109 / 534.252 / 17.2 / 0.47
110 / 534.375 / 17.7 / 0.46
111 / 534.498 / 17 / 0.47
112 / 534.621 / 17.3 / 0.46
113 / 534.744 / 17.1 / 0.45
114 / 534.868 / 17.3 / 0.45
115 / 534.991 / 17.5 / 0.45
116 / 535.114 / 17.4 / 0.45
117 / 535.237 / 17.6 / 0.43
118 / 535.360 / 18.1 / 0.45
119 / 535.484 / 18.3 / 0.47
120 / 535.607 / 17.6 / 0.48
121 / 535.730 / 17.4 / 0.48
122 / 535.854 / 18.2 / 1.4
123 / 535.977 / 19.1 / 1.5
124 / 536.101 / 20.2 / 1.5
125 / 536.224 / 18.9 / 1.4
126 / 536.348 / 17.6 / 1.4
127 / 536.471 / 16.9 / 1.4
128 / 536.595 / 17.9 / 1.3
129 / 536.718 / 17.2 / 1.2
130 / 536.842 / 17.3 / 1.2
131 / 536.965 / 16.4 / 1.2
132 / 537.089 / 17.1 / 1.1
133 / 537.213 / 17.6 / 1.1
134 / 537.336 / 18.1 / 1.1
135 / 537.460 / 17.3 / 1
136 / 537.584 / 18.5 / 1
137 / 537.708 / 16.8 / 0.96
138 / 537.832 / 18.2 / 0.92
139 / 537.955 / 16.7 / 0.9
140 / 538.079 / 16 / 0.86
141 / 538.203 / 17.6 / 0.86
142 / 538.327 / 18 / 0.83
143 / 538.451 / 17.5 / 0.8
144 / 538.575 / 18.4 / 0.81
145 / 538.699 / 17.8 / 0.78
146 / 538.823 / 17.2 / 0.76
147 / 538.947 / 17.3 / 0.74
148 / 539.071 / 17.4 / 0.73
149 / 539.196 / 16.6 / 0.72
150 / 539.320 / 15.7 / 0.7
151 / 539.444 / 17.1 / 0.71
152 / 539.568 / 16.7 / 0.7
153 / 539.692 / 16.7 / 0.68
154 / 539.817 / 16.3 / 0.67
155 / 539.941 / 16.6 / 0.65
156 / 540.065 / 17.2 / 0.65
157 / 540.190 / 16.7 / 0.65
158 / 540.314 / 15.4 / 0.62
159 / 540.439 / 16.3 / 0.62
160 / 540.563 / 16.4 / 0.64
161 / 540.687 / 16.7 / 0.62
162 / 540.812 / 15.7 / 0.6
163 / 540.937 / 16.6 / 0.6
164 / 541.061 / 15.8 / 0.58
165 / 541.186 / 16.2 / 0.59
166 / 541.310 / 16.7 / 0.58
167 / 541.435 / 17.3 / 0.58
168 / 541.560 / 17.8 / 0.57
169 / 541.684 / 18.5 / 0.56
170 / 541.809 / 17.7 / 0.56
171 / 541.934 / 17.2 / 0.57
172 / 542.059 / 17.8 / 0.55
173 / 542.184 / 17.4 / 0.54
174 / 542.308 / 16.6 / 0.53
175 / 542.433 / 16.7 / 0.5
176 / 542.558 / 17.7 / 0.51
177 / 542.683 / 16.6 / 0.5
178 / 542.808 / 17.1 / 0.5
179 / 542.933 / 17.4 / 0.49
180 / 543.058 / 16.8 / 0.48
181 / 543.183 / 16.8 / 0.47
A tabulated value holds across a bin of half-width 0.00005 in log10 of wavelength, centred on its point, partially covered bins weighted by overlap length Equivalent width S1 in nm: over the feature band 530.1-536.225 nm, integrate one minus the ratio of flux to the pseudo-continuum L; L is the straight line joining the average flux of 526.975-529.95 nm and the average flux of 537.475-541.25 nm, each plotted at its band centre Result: -0.22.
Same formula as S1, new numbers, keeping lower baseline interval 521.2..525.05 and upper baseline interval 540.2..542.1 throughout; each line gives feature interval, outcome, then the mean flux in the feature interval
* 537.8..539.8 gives -0.05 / 17.1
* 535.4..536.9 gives -0.13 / 18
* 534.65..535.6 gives -0.06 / 17.6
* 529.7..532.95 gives -0.17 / 17.3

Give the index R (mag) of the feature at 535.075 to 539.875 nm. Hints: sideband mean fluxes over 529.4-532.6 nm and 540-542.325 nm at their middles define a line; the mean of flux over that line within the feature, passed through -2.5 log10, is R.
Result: -0.03 mag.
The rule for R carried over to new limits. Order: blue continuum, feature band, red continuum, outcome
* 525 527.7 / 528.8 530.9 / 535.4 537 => -0.07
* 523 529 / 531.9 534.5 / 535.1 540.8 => 0.01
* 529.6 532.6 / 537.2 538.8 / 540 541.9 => -0.04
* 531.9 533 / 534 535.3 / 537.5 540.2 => -0.04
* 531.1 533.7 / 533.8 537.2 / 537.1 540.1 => -0.03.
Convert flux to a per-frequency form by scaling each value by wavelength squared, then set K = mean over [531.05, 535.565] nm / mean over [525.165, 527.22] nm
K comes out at 1.14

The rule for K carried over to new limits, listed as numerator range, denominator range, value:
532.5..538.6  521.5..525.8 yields 1.12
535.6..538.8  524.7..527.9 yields 1.18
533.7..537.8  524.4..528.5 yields 1.15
